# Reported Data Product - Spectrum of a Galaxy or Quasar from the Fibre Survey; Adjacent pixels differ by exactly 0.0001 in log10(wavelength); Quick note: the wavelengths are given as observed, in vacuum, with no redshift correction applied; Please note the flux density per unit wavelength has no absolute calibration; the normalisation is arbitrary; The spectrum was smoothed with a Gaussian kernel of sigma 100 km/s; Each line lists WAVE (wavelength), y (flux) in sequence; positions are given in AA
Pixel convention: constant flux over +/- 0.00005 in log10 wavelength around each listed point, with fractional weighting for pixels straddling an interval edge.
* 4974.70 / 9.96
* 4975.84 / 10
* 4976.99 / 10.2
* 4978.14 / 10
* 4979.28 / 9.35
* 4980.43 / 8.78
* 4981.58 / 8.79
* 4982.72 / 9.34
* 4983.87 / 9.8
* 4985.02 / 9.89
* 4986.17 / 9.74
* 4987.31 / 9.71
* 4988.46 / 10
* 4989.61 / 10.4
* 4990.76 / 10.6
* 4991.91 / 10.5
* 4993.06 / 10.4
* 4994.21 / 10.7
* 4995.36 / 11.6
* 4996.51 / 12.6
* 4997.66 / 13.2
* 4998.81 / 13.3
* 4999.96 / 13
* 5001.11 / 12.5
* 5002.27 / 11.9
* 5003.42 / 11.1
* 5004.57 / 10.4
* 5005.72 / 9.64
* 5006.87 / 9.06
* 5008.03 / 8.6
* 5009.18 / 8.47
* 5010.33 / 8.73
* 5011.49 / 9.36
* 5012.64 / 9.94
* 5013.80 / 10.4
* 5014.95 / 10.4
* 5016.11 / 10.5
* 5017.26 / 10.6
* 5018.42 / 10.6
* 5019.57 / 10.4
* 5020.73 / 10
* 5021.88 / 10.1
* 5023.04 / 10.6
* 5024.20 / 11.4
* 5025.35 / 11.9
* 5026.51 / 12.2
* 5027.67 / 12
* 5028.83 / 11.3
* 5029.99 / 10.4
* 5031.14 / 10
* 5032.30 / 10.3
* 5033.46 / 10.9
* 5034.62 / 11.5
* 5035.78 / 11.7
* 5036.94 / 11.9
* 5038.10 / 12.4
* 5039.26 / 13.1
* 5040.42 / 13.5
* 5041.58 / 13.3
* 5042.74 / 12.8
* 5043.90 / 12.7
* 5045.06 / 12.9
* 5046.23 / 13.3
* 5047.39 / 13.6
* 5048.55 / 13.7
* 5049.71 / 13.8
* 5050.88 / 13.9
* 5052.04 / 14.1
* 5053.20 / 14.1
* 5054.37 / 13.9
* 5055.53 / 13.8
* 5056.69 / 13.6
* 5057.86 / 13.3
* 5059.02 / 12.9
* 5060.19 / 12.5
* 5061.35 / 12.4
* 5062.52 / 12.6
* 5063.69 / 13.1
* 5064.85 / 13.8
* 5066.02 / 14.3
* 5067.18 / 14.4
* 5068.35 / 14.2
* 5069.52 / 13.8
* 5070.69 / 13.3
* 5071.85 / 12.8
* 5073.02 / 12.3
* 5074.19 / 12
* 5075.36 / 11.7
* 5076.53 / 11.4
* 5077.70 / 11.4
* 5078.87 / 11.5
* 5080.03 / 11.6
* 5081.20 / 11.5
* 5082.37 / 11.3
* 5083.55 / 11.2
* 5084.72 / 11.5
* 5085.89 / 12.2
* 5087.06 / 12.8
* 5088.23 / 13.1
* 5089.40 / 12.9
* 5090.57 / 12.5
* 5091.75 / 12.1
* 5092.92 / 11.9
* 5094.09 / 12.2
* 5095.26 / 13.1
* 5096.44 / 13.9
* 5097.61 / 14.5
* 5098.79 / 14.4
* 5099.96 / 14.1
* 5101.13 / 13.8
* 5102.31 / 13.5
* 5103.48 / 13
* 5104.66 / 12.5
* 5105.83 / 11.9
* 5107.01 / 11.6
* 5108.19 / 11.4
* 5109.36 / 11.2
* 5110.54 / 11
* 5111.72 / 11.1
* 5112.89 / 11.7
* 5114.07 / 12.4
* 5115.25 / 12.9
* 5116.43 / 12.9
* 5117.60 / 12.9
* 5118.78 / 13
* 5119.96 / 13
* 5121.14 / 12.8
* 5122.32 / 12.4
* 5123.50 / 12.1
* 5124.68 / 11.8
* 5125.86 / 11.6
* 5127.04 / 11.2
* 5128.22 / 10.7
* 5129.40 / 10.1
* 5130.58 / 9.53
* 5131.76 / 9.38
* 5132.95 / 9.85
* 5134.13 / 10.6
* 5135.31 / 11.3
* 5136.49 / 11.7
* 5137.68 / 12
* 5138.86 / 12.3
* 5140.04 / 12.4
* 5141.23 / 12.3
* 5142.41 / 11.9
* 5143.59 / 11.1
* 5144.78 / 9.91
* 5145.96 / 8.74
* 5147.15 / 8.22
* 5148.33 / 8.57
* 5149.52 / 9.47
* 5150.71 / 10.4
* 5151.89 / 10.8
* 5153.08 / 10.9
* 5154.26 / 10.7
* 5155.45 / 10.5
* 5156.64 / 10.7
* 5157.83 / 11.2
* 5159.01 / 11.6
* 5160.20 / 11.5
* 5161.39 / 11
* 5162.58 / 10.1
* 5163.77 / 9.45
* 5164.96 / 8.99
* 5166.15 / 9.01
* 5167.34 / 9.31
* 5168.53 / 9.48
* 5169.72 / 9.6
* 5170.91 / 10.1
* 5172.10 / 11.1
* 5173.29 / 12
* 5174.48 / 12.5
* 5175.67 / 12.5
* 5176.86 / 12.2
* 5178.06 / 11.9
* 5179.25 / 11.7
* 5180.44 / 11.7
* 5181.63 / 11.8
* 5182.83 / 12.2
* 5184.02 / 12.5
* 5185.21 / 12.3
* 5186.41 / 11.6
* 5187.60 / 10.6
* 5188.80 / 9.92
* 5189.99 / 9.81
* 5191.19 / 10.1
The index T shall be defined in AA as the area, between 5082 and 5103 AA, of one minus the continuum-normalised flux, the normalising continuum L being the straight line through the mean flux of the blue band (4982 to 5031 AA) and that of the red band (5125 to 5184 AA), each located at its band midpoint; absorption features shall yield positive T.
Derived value -4.2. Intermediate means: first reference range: 10.6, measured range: 12.8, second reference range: 10.8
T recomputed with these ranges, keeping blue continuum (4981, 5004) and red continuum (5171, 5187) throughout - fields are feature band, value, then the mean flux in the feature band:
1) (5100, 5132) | -1.0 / 12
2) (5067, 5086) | -1.3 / 12.2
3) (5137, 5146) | 0.2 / 11.5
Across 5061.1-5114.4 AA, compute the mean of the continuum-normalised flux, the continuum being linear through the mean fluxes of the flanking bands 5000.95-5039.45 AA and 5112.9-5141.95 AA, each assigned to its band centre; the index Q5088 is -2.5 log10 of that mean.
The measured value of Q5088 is -0.11 mag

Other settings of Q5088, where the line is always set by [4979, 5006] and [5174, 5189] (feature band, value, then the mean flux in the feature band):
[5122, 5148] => 0.06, 10.9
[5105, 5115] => -0.02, 11.6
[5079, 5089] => -0.06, 11.9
